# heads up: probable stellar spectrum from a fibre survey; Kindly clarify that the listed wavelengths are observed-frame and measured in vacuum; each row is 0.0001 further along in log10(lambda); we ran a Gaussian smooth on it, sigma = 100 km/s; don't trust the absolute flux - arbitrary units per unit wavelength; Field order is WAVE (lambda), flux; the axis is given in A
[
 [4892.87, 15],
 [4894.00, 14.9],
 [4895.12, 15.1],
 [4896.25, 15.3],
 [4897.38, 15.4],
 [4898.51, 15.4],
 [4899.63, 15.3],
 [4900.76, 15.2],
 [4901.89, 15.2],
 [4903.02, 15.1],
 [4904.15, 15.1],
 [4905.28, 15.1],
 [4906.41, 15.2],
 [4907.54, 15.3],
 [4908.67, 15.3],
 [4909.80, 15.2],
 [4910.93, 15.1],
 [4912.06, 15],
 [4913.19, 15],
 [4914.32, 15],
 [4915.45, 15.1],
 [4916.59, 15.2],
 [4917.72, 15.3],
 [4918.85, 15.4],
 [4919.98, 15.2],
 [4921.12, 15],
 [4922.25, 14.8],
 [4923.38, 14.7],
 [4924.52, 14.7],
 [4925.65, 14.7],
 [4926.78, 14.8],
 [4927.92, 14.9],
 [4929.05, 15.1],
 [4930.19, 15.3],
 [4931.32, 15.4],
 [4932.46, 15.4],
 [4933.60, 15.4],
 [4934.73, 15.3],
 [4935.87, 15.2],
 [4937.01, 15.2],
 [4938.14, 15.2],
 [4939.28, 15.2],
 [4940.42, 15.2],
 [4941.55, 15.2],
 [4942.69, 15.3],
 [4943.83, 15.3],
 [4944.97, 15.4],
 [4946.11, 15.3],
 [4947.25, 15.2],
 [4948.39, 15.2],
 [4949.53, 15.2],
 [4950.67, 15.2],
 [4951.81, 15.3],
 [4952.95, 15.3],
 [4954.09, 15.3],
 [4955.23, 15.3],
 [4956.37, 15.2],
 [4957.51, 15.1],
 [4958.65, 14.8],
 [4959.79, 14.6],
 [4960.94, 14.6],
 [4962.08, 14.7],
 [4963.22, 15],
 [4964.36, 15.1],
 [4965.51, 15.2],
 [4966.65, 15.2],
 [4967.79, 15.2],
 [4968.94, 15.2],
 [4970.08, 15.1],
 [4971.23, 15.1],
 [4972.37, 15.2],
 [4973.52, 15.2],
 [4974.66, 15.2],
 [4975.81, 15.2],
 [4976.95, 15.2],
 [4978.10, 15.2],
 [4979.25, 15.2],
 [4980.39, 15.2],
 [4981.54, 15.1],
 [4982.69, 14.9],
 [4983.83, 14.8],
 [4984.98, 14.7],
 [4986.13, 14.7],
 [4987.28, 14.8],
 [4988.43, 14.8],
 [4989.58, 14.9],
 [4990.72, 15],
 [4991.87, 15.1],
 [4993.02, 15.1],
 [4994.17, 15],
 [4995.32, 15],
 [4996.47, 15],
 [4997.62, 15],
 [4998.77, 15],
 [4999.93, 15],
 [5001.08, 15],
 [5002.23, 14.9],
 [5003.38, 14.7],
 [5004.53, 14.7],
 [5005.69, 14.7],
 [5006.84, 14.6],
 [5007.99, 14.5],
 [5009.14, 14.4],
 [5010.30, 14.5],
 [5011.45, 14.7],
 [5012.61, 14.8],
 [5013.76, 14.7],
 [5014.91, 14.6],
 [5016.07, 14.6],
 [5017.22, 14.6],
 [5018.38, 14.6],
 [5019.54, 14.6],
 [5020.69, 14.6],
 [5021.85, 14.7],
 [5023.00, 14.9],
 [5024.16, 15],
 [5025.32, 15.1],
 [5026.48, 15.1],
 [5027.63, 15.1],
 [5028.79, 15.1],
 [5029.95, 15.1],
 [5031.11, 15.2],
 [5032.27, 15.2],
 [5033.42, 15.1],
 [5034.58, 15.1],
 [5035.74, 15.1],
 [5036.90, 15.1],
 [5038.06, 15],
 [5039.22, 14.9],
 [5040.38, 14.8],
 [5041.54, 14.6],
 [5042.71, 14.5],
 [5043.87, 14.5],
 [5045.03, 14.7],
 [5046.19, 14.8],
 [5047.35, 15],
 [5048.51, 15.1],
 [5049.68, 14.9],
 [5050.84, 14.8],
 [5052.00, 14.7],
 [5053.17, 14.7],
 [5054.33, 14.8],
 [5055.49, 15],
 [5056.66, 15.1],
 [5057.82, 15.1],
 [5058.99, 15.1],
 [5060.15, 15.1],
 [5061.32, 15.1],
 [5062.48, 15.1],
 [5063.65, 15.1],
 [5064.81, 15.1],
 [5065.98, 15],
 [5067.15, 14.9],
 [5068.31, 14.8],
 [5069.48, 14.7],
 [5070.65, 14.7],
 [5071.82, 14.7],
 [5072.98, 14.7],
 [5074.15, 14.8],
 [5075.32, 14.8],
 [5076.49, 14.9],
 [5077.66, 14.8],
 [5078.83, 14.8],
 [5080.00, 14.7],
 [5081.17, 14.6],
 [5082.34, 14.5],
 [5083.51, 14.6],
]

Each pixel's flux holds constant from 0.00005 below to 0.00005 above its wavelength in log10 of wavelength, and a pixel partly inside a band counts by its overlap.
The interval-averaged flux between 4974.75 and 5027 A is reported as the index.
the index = 14.9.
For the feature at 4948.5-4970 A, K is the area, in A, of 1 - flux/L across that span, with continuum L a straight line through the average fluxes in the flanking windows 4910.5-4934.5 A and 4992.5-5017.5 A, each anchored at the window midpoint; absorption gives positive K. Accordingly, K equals -0.20 A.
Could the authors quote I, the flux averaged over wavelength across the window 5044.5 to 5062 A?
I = 14.9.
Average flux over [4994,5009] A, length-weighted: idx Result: 14.8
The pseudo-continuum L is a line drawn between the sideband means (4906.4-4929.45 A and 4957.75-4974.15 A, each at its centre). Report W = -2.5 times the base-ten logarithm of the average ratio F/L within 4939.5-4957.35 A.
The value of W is -0.02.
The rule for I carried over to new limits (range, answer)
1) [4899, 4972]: 15.1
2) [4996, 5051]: 14.8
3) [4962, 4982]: 15.2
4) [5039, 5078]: 14.9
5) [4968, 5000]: 15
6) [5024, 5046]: 15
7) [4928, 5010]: 15.1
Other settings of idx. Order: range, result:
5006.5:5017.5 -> 14.6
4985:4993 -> 14.9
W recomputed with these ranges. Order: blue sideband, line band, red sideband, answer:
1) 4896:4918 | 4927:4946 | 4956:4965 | -0.02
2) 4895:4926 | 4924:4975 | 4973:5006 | -0.01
